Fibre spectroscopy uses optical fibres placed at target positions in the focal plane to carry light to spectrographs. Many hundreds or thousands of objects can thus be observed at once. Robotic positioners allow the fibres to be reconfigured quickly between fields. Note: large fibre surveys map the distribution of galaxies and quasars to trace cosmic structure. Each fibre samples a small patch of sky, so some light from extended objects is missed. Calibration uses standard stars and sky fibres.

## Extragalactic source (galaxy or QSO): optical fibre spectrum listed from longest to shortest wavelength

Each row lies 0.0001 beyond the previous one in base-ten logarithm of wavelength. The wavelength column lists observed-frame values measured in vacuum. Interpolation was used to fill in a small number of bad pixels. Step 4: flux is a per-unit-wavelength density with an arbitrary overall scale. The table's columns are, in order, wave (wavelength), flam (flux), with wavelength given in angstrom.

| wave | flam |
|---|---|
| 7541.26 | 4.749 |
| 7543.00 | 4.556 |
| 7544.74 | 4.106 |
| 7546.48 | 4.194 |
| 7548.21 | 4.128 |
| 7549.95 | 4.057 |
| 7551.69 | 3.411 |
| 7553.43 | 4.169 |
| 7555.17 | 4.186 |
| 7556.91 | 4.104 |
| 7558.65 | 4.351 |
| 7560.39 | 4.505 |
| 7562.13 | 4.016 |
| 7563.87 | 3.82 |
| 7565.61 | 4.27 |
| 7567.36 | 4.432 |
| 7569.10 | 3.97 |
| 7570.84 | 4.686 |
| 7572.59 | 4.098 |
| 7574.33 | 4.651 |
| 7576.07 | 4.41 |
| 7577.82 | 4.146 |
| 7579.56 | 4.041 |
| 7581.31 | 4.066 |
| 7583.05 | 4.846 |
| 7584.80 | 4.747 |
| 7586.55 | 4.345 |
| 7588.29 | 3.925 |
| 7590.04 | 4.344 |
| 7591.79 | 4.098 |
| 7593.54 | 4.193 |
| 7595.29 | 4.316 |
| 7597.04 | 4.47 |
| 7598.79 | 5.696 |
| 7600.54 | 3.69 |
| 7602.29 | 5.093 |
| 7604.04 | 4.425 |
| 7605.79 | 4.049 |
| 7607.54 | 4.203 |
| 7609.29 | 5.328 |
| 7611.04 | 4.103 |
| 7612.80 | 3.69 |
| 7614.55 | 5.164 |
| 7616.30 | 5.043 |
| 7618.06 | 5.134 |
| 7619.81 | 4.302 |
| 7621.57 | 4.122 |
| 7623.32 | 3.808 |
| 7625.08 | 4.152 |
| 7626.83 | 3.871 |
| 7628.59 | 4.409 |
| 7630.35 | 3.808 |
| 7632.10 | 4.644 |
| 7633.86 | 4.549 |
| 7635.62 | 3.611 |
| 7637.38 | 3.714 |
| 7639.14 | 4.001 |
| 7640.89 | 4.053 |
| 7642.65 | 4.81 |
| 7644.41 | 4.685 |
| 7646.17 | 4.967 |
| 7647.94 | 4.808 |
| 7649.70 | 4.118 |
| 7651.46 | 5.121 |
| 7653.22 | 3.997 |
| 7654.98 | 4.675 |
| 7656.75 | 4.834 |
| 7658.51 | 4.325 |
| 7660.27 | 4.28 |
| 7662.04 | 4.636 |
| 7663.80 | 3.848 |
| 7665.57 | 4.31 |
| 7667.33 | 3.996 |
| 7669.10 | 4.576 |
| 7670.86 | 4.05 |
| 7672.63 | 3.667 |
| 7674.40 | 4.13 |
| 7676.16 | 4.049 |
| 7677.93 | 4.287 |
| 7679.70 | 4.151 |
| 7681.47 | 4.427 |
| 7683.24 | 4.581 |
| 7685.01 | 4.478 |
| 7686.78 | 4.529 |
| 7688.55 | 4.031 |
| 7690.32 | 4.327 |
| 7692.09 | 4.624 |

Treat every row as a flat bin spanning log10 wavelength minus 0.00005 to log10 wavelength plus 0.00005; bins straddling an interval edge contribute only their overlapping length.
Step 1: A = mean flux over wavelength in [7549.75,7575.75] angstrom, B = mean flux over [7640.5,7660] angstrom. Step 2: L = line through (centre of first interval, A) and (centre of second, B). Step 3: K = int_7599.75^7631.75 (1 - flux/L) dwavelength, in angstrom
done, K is 0.5 angstrom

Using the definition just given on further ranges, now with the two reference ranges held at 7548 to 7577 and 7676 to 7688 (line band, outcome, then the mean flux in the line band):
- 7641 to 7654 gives -0.90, 4.61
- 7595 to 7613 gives -1.02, 4.49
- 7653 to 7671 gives -0.03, 4.34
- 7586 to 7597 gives 0.04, 4.22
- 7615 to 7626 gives -0.46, 4.45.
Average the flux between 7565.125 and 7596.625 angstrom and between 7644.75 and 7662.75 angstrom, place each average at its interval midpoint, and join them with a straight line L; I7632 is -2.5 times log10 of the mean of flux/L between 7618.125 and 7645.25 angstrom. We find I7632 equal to 0.074 mag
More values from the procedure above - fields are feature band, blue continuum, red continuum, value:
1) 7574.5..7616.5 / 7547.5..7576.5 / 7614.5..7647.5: -0.04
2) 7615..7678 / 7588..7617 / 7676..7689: 0.02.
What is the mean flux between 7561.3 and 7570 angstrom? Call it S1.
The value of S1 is 4.1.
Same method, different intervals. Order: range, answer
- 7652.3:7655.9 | 4.35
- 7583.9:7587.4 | 4.54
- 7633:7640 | 3.96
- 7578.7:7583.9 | 4.32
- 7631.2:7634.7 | 4.6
